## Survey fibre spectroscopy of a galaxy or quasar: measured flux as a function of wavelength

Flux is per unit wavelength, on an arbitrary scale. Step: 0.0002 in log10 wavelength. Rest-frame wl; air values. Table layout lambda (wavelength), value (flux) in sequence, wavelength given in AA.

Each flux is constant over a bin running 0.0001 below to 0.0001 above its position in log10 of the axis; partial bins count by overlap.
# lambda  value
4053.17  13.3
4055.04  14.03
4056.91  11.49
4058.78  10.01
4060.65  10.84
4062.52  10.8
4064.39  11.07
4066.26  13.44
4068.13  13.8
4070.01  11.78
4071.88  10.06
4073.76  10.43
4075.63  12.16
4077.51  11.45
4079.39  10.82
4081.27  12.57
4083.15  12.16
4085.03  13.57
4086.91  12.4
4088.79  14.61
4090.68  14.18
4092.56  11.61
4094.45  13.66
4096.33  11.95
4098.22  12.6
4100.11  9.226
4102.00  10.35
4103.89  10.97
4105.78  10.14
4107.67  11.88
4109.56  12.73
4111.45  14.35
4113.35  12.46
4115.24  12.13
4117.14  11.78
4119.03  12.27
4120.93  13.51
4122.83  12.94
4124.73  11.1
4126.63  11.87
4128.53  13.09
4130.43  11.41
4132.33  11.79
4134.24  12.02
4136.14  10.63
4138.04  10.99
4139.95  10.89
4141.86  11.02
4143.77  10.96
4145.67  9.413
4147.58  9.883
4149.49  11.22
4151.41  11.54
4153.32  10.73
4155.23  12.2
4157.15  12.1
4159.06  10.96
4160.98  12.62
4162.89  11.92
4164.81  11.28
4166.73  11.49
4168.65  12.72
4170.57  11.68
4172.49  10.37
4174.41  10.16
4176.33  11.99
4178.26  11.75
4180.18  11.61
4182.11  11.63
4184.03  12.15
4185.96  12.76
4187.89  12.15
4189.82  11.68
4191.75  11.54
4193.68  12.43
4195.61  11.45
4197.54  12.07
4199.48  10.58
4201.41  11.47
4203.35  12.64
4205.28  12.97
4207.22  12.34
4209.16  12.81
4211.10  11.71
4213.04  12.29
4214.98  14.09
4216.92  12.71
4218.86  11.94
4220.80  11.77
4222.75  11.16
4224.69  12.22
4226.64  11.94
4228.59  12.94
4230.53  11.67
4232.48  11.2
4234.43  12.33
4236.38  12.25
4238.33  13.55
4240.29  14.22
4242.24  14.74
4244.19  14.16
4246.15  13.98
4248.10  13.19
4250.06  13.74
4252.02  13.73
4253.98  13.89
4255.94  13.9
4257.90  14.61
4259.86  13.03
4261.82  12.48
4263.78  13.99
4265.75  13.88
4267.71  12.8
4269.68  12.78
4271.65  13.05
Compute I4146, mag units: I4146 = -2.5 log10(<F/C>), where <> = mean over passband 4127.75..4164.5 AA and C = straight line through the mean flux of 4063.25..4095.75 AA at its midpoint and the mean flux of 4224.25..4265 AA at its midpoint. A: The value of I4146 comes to 0.124 mag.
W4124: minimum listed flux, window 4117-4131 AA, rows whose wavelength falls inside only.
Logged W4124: 11.1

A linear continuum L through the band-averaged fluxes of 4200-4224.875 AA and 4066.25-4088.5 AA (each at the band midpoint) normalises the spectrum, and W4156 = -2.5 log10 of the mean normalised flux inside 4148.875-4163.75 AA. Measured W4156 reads 0.05 mag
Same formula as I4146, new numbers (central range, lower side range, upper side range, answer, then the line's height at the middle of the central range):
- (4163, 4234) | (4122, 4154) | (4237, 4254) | 0.07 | 12.7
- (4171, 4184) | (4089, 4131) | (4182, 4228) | 0.07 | 12.1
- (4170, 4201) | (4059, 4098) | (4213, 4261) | 0.10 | 12.7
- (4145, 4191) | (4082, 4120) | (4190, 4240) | 0.06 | 12.2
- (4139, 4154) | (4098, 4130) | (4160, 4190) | 0.11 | 11.8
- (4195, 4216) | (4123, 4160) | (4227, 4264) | 0.03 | 12.5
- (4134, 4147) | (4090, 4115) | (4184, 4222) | 0.12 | 12.1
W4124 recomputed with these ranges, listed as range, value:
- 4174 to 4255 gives 10.16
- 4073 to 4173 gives 9.226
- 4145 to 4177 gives 9.413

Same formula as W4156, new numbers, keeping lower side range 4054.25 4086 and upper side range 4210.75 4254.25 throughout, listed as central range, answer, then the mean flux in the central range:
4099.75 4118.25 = 0.032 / 11.7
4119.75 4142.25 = 0.035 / 11.8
